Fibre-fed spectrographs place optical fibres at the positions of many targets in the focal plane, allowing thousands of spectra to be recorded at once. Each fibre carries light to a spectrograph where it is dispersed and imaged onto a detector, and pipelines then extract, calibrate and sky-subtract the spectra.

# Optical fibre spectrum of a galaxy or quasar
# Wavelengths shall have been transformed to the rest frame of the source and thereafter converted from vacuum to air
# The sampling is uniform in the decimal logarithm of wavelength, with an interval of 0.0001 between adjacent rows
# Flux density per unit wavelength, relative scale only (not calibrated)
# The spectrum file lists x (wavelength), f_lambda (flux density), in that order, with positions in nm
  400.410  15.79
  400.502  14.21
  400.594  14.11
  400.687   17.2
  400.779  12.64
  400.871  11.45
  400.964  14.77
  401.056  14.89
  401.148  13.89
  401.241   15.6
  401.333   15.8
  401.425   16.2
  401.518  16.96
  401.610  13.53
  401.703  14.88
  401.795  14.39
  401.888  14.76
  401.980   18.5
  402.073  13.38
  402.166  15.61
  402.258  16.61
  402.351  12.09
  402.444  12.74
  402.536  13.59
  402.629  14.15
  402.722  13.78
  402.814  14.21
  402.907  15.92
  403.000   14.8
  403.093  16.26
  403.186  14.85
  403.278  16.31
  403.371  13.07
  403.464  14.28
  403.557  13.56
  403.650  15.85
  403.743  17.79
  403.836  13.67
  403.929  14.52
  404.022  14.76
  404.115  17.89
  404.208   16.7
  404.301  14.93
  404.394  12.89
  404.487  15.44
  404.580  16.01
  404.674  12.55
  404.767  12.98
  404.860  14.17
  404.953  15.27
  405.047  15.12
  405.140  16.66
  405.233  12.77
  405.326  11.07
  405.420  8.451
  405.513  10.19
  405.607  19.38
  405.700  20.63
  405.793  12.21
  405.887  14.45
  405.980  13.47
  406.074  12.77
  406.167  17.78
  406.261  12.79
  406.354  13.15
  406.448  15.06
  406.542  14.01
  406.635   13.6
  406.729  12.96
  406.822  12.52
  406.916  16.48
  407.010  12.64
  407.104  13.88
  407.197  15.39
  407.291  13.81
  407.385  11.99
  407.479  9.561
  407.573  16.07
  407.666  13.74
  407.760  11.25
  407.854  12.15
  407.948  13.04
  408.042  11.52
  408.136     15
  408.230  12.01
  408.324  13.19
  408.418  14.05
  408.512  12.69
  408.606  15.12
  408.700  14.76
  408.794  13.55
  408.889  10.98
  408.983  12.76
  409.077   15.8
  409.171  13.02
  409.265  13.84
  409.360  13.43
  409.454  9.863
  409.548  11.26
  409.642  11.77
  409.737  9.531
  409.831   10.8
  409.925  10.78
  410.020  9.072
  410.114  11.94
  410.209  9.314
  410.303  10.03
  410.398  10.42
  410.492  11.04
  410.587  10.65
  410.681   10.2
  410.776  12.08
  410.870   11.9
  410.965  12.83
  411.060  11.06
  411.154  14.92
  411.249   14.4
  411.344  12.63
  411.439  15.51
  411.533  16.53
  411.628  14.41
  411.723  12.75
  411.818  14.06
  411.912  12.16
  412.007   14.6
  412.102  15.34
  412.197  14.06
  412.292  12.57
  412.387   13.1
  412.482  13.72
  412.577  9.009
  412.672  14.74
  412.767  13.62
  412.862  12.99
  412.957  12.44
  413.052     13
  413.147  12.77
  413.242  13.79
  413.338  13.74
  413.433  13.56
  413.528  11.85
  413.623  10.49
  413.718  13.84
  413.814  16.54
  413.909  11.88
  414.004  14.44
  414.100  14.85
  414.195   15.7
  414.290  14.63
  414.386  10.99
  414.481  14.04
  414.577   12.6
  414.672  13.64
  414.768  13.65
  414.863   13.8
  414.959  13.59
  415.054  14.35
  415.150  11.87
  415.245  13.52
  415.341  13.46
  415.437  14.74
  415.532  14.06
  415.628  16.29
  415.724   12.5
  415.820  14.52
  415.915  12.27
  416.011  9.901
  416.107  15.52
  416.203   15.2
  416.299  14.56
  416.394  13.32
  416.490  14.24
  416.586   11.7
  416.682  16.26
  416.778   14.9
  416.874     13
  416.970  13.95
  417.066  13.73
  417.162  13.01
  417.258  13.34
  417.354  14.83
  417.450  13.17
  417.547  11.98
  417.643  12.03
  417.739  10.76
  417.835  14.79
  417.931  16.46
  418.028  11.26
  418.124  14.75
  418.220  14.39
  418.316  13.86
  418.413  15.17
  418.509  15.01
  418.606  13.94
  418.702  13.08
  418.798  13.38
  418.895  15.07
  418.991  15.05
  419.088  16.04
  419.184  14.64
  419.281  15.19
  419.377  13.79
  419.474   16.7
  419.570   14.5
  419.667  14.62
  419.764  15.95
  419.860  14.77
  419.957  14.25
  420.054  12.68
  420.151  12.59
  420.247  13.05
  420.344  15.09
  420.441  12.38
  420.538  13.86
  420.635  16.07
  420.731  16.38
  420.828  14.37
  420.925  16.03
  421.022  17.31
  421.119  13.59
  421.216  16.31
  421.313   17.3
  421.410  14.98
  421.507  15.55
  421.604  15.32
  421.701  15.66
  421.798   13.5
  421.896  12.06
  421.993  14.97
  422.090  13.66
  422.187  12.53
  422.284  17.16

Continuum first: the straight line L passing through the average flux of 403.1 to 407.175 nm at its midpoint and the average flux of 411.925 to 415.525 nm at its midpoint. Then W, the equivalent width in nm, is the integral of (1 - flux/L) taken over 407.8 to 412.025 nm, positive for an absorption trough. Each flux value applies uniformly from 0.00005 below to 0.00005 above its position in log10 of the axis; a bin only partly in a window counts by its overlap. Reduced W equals 0.419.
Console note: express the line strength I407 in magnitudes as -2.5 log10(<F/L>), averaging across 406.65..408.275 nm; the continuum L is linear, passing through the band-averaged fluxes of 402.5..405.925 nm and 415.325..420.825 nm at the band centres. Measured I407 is 0.10 mag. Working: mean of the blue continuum 14.6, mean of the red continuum 14.1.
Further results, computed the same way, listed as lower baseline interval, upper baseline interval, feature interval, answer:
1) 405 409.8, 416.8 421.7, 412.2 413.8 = 0.08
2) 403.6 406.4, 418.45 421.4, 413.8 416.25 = 0.07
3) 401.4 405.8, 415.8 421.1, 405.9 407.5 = 0.07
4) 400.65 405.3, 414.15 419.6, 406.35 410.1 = 0.13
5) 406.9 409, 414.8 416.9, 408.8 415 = 0.06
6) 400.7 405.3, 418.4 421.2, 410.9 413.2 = 0.10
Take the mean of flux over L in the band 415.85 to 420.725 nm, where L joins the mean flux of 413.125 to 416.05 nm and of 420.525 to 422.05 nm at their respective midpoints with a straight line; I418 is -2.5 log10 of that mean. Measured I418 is 0.03 mag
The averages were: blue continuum 13.5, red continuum 15.2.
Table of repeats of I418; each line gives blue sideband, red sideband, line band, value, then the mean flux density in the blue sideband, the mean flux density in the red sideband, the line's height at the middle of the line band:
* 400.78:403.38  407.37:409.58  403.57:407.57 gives -0.04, 14.7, 13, 13.8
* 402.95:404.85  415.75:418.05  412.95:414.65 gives 0.04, 14.9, 13.5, 13.9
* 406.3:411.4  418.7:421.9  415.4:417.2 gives 0.01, 12.6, 14.8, 14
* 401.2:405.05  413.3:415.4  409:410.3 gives 0.22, 14.9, 13.5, 14.1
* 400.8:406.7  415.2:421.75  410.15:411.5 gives 0.20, 14.6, 14.3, 14.4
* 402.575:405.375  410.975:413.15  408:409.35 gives 0.04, 14.7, 13.5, 14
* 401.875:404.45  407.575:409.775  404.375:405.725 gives 0.00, 14.9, 12.9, 14.2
